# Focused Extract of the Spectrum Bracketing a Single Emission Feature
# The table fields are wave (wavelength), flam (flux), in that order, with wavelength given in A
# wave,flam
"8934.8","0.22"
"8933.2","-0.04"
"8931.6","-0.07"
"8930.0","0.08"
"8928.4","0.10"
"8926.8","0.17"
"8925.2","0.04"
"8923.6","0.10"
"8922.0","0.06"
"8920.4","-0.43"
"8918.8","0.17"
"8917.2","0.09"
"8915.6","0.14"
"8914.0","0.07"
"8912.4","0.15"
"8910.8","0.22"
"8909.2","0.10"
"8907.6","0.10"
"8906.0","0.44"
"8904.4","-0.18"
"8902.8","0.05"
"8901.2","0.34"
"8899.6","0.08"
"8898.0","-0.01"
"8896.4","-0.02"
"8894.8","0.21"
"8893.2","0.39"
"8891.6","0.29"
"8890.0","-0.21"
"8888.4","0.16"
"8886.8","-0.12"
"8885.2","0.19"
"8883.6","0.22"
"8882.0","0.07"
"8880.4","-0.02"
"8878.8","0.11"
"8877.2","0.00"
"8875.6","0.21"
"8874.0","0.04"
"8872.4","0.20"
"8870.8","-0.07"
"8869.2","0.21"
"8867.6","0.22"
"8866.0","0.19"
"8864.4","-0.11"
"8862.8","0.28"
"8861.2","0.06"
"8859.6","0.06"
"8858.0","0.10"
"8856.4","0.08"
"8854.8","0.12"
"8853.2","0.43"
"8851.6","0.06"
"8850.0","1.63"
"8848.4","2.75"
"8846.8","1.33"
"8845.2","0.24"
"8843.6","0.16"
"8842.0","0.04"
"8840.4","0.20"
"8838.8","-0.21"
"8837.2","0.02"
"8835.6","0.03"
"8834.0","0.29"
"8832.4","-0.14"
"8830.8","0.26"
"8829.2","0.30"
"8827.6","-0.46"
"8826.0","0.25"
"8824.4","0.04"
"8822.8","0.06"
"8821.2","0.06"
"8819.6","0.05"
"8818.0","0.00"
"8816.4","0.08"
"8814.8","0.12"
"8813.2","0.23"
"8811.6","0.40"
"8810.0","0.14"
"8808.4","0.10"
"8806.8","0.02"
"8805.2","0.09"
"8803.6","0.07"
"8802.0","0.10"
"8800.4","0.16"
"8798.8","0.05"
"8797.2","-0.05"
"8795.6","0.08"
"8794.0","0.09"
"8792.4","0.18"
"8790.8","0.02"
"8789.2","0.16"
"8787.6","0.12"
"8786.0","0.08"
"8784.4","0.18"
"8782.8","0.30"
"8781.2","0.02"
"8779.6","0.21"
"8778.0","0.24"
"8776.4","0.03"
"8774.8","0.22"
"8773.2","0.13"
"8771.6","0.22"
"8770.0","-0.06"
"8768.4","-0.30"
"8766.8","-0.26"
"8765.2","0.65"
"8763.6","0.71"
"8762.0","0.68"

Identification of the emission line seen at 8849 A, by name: [O III]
